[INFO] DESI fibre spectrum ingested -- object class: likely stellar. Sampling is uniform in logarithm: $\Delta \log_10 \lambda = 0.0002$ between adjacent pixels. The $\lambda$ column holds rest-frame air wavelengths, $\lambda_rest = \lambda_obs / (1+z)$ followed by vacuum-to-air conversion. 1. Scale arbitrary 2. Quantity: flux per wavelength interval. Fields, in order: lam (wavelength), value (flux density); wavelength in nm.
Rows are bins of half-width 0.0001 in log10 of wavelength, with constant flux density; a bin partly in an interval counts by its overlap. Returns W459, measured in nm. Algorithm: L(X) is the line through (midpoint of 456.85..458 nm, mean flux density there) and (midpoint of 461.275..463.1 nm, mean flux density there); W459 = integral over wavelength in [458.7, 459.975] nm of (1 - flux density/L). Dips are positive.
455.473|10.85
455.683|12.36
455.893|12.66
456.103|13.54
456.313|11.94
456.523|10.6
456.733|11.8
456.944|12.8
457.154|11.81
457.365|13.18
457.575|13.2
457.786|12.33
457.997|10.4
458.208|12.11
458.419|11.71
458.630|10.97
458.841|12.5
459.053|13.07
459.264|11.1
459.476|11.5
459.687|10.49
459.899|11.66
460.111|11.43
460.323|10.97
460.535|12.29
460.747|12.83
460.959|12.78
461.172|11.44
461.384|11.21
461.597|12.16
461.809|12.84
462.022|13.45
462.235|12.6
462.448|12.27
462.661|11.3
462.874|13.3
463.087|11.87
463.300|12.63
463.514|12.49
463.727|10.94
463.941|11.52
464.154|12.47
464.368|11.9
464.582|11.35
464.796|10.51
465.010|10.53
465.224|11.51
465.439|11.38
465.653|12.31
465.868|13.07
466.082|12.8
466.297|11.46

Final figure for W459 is 0.07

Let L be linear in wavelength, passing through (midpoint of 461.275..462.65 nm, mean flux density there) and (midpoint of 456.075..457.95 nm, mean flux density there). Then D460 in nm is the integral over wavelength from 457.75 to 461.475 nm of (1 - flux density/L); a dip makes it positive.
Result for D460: 0.18 nm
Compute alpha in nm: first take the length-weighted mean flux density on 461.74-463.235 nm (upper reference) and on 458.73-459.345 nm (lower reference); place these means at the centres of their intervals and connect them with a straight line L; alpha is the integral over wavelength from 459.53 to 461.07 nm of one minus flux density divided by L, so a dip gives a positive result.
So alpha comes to 0.07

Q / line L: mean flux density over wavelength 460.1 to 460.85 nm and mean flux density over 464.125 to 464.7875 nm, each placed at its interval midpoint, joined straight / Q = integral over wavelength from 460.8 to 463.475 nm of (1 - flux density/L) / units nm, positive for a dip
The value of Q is -0.120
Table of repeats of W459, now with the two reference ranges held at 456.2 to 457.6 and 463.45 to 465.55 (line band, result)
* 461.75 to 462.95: -0.099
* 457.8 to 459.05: 0.029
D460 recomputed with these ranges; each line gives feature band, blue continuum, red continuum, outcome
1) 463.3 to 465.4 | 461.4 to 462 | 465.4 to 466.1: 0.155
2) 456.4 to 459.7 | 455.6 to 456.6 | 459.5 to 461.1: 0.039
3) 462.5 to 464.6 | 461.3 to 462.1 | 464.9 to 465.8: -0.011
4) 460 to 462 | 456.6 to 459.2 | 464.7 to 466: -0.026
